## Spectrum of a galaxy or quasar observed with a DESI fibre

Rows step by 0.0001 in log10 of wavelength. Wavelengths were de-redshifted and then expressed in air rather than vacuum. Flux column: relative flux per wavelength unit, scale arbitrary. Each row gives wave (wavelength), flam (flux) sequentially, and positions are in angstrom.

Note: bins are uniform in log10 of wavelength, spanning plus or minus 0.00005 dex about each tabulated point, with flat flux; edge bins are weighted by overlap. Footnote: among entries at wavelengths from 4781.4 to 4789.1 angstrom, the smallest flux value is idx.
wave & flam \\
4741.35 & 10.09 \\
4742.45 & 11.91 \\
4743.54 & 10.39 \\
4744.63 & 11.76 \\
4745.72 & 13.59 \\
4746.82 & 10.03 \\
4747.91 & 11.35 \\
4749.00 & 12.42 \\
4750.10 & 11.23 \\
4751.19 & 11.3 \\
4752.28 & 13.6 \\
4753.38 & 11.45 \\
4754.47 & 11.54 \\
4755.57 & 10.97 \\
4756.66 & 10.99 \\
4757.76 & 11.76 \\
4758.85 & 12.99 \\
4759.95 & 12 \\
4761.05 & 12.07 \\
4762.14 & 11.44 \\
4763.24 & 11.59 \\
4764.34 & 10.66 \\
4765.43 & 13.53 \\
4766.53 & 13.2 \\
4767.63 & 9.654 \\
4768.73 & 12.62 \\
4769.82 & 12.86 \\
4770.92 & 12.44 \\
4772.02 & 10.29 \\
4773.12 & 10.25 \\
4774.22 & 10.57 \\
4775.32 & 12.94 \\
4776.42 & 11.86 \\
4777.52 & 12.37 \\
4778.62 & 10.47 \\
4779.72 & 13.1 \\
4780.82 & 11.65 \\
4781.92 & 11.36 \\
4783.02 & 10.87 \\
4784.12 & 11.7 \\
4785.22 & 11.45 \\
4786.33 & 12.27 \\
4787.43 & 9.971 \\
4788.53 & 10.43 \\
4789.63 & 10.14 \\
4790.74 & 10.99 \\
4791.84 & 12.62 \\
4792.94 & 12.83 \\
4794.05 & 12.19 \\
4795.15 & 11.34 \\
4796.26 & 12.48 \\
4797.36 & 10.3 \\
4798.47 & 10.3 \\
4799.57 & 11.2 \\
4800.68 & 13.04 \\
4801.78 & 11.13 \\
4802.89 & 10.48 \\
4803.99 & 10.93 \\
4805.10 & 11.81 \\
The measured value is 9.971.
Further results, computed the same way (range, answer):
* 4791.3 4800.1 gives 10.3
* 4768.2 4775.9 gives 10.25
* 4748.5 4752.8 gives 11.23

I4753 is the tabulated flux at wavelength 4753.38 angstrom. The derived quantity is 11.45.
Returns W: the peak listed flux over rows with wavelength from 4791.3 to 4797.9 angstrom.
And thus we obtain 12.83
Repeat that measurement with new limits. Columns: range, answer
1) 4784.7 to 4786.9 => 12.27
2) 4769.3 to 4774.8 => 12.86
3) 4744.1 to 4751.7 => 13.59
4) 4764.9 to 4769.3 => 13.53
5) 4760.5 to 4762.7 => 12.07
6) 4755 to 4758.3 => 11.76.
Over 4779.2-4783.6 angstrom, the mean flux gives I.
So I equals 11.7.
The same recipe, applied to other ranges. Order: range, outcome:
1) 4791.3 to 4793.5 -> 12.7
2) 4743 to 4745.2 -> 11.1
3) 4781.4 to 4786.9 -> 11.5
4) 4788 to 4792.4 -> 11.1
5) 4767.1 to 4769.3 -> 11.2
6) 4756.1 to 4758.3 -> 11.4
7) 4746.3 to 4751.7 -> 11.3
